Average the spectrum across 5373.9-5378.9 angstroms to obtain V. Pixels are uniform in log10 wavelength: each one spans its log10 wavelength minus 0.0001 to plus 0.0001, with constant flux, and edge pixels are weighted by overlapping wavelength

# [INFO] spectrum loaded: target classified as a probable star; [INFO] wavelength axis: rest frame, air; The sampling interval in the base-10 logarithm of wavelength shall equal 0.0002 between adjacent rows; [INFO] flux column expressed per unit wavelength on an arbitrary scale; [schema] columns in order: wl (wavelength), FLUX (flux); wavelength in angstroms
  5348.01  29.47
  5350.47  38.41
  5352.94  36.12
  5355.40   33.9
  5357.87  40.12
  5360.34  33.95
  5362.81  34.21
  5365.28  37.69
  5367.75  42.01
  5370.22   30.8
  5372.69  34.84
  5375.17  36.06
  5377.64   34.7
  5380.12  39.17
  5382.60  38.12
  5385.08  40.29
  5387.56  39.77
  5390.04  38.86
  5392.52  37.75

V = 35.4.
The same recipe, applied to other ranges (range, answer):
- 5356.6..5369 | 37.6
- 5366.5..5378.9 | 35.7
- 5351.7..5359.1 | 36.7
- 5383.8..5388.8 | 40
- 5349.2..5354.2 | 37.2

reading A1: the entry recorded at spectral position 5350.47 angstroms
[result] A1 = 38.41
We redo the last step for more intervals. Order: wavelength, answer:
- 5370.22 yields 30.8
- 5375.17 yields 36.06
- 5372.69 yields 34.84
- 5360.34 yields 33.95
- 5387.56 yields 39.77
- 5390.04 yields 38.86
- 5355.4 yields 33.9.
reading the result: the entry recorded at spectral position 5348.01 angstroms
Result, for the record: 29.47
